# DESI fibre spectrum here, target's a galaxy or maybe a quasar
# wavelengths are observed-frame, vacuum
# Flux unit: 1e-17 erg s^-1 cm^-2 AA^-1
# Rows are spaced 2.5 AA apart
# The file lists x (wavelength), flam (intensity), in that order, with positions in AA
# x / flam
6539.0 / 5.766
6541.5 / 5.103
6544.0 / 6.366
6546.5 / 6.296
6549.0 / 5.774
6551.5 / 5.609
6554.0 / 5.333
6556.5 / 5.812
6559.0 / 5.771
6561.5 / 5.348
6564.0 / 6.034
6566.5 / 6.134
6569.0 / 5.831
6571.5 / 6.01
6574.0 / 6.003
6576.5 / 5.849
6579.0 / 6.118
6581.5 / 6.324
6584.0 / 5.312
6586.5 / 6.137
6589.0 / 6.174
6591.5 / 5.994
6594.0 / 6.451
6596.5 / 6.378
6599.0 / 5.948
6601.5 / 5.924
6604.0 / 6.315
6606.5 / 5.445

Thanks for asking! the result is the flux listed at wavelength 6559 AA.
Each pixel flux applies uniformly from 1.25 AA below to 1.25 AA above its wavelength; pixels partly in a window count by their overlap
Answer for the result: 5.771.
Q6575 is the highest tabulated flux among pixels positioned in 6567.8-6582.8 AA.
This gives 6.324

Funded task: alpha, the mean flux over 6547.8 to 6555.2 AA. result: 5.57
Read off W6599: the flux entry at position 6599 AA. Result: 5.948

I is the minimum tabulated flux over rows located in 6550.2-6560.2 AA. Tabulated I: 5.333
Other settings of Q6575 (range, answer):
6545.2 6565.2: 6.296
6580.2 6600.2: 6.451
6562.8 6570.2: 6.134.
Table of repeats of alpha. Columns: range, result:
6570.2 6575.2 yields 6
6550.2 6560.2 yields 5.63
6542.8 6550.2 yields 6.15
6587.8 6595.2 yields 6.2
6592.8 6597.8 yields 6.41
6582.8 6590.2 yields 5.88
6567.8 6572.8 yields 5.92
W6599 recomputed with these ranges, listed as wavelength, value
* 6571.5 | 6.01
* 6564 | 6.034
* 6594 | 6.451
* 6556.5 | 5.812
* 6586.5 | 6.137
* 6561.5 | 5.348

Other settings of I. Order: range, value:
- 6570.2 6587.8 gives 5.312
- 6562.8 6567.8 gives 6.034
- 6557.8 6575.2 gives 5.348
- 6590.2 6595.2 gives 5.994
